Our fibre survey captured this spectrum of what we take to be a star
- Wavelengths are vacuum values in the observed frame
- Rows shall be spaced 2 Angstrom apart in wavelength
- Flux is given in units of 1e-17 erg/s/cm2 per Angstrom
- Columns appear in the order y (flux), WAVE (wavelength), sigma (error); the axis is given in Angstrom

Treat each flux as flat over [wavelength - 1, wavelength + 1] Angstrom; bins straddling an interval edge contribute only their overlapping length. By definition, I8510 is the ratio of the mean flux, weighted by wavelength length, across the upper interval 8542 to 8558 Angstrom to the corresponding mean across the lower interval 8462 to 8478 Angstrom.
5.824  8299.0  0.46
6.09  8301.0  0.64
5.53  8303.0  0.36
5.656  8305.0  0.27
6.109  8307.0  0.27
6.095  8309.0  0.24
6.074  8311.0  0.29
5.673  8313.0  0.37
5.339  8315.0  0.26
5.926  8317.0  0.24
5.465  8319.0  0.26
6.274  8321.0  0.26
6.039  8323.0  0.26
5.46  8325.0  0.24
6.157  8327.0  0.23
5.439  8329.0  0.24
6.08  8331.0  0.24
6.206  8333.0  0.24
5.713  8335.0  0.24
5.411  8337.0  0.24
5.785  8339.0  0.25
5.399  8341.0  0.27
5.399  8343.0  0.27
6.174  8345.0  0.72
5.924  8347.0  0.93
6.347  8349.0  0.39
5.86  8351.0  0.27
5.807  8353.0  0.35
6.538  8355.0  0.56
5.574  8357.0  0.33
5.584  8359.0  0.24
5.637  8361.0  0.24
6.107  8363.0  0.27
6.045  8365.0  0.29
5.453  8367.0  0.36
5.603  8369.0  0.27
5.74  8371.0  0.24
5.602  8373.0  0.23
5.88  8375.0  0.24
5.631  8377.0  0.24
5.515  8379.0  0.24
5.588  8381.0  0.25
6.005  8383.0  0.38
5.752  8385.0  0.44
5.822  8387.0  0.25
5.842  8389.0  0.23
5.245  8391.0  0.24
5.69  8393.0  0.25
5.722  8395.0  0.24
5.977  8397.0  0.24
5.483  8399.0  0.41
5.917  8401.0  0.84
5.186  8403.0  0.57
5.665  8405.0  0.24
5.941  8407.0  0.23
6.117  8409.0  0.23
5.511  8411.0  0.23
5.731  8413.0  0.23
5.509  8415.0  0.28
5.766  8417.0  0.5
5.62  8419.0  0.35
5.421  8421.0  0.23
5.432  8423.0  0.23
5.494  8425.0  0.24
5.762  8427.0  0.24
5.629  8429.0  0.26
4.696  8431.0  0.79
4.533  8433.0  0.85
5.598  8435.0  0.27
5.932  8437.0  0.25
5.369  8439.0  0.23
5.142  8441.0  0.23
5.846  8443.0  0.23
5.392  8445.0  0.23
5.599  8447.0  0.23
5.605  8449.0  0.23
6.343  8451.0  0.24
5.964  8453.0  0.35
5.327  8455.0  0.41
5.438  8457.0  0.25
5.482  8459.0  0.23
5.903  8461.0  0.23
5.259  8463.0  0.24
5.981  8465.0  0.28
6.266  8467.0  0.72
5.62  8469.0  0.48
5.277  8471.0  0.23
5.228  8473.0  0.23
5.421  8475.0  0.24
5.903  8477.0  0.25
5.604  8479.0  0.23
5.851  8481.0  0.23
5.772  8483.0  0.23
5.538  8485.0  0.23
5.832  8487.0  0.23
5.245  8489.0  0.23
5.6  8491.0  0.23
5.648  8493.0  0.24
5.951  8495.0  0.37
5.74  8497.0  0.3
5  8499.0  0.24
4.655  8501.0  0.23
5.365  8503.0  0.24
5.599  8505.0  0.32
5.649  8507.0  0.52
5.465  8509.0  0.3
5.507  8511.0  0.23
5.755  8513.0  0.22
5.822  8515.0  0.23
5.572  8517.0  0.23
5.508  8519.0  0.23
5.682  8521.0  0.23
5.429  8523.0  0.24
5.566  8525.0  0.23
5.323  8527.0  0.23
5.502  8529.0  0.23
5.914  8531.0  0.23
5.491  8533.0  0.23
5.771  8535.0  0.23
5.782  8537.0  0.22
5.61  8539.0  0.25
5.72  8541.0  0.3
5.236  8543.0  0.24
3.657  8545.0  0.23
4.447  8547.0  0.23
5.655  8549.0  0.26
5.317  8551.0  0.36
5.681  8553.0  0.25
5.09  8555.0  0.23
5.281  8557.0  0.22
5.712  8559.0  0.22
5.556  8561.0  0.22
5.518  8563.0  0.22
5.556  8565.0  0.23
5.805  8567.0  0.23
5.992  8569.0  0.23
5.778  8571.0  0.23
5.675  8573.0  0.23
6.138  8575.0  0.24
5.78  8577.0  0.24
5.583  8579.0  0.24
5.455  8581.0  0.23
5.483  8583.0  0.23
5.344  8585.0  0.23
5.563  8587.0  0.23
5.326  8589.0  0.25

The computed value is 0.90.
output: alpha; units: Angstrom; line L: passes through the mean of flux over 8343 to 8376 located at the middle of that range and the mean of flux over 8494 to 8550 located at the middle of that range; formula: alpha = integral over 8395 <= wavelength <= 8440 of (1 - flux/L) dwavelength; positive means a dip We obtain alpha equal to 1.1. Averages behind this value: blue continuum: 5.85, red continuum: 5.44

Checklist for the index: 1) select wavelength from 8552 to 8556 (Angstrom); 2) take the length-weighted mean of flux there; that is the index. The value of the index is 5.39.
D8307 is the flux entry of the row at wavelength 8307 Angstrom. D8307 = 6.109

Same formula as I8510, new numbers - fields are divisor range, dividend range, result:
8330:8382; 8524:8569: 0.94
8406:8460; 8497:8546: 0.98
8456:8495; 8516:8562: 0.96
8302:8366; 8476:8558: 0.94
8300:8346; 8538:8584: 0.94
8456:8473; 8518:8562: 0.96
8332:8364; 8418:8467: 0.95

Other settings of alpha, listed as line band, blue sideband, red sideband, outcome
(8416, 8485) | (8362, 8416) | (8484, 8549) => 0.22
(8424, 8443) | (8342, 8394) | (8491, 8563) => 0.91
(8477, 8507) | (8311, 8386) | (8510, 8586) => 0.27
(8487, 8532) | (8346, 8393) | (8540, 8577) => 0.02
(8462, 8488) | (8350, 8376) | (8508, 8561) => -0.42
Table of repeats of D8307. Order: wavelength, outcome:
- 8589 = 5.326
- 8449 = 5.605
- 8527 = 5.323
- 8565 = 5.556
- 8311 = 6.074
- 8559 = 5.712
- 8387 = 5.822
